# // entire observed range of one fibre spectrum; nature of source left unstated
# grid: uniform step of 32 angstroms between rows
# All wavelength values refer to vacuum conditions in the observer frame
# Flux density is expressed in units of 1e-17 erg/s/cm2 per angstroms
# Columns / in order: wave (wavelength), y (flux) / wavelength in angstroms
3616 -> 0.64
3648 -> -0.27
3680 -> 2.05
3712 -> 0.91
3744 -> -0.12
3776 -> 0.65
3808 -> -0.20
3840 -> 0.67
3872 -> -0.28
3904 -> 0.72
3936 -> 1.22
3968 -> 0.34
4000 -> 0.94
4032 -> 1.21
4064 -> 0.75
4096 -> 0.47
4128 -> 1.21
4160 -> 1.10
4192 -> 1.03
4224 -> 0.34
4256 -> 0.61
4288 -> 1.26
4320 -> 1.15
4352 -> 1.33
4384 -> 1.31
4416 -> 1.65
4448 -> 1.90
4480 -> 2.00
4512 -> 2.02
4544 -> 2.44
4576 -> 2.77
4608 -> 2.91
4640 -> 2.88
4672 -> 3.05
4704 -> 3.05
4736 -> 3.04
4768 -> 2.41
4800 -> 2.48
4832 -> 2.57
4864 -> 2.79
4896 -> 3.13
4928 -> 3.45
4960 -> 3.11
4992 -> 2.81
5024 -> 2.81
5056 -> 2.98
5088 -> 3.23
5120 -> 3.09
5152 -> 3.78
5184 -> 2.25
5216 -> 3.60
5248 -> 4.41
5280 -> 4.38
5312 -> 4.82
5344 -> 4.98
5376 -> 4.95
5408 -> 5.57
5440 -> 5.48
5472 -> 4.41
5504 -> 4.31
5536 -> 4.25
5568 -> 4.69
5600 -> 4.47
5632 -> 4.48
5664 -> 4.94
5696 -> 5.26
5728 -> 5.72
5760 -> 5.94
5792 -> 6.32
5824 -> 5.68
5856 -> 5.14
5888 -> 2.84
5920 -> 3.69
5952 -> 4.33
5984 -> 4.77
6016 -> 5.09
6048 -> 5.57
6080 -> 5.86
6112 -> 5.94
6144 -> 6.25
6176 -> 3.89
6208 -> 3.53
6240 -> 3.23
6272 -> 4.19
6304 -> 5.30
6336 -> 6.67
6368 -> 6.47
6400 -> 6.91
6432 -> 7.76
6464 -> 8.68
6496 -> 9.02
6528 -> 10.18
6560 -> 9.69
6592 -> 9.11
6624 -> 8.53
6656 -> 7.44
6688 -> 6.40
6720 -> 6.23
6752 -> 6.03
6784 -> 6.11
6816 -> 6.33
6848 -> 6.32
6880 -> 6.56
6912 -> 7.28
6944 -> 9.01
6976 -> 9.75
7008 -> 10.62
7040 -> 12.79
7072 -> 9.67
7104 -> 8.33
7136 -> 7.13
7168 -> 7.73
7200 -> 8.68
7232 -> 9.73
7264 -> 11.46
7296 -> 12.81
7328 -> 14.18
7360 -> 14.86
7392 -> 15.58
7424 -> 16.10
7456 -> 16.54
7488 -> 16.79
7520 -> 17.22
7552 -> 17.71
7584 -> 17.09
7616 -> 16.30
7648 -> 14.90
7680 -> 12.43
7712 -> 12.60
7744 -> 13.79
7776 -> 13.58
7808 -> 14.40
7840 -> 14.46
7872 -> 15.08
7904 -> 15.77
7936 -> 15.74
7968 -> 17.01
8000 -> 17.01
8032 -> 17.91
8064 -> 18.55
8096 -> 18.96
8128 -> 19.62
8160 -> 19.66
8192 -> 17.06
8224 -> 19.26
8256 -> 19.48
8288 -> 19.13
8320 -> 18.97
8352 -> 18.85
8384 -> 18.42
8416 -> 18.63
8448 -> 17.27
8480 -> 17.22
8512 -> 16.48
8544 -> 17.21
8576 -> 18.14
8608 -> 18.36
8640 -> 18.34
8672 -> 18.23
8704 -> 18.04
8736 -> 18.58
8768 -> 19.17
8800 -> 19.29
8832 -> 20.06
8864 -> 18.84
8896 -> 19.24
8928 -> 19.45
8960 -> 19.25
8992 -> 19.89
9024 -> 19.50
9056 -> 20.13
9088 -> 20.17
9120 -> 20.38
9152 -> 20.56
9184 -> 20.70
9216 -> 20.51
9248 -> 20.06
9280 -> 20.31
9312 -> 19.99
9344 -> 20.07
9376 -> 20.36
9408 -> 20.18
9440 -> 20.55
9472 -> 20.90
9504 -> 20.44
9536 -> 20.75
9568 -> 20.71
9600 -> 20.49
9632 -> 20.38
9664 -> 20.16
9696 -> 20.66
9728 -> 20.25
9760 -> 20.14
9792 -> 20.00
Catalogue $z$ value 0.00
